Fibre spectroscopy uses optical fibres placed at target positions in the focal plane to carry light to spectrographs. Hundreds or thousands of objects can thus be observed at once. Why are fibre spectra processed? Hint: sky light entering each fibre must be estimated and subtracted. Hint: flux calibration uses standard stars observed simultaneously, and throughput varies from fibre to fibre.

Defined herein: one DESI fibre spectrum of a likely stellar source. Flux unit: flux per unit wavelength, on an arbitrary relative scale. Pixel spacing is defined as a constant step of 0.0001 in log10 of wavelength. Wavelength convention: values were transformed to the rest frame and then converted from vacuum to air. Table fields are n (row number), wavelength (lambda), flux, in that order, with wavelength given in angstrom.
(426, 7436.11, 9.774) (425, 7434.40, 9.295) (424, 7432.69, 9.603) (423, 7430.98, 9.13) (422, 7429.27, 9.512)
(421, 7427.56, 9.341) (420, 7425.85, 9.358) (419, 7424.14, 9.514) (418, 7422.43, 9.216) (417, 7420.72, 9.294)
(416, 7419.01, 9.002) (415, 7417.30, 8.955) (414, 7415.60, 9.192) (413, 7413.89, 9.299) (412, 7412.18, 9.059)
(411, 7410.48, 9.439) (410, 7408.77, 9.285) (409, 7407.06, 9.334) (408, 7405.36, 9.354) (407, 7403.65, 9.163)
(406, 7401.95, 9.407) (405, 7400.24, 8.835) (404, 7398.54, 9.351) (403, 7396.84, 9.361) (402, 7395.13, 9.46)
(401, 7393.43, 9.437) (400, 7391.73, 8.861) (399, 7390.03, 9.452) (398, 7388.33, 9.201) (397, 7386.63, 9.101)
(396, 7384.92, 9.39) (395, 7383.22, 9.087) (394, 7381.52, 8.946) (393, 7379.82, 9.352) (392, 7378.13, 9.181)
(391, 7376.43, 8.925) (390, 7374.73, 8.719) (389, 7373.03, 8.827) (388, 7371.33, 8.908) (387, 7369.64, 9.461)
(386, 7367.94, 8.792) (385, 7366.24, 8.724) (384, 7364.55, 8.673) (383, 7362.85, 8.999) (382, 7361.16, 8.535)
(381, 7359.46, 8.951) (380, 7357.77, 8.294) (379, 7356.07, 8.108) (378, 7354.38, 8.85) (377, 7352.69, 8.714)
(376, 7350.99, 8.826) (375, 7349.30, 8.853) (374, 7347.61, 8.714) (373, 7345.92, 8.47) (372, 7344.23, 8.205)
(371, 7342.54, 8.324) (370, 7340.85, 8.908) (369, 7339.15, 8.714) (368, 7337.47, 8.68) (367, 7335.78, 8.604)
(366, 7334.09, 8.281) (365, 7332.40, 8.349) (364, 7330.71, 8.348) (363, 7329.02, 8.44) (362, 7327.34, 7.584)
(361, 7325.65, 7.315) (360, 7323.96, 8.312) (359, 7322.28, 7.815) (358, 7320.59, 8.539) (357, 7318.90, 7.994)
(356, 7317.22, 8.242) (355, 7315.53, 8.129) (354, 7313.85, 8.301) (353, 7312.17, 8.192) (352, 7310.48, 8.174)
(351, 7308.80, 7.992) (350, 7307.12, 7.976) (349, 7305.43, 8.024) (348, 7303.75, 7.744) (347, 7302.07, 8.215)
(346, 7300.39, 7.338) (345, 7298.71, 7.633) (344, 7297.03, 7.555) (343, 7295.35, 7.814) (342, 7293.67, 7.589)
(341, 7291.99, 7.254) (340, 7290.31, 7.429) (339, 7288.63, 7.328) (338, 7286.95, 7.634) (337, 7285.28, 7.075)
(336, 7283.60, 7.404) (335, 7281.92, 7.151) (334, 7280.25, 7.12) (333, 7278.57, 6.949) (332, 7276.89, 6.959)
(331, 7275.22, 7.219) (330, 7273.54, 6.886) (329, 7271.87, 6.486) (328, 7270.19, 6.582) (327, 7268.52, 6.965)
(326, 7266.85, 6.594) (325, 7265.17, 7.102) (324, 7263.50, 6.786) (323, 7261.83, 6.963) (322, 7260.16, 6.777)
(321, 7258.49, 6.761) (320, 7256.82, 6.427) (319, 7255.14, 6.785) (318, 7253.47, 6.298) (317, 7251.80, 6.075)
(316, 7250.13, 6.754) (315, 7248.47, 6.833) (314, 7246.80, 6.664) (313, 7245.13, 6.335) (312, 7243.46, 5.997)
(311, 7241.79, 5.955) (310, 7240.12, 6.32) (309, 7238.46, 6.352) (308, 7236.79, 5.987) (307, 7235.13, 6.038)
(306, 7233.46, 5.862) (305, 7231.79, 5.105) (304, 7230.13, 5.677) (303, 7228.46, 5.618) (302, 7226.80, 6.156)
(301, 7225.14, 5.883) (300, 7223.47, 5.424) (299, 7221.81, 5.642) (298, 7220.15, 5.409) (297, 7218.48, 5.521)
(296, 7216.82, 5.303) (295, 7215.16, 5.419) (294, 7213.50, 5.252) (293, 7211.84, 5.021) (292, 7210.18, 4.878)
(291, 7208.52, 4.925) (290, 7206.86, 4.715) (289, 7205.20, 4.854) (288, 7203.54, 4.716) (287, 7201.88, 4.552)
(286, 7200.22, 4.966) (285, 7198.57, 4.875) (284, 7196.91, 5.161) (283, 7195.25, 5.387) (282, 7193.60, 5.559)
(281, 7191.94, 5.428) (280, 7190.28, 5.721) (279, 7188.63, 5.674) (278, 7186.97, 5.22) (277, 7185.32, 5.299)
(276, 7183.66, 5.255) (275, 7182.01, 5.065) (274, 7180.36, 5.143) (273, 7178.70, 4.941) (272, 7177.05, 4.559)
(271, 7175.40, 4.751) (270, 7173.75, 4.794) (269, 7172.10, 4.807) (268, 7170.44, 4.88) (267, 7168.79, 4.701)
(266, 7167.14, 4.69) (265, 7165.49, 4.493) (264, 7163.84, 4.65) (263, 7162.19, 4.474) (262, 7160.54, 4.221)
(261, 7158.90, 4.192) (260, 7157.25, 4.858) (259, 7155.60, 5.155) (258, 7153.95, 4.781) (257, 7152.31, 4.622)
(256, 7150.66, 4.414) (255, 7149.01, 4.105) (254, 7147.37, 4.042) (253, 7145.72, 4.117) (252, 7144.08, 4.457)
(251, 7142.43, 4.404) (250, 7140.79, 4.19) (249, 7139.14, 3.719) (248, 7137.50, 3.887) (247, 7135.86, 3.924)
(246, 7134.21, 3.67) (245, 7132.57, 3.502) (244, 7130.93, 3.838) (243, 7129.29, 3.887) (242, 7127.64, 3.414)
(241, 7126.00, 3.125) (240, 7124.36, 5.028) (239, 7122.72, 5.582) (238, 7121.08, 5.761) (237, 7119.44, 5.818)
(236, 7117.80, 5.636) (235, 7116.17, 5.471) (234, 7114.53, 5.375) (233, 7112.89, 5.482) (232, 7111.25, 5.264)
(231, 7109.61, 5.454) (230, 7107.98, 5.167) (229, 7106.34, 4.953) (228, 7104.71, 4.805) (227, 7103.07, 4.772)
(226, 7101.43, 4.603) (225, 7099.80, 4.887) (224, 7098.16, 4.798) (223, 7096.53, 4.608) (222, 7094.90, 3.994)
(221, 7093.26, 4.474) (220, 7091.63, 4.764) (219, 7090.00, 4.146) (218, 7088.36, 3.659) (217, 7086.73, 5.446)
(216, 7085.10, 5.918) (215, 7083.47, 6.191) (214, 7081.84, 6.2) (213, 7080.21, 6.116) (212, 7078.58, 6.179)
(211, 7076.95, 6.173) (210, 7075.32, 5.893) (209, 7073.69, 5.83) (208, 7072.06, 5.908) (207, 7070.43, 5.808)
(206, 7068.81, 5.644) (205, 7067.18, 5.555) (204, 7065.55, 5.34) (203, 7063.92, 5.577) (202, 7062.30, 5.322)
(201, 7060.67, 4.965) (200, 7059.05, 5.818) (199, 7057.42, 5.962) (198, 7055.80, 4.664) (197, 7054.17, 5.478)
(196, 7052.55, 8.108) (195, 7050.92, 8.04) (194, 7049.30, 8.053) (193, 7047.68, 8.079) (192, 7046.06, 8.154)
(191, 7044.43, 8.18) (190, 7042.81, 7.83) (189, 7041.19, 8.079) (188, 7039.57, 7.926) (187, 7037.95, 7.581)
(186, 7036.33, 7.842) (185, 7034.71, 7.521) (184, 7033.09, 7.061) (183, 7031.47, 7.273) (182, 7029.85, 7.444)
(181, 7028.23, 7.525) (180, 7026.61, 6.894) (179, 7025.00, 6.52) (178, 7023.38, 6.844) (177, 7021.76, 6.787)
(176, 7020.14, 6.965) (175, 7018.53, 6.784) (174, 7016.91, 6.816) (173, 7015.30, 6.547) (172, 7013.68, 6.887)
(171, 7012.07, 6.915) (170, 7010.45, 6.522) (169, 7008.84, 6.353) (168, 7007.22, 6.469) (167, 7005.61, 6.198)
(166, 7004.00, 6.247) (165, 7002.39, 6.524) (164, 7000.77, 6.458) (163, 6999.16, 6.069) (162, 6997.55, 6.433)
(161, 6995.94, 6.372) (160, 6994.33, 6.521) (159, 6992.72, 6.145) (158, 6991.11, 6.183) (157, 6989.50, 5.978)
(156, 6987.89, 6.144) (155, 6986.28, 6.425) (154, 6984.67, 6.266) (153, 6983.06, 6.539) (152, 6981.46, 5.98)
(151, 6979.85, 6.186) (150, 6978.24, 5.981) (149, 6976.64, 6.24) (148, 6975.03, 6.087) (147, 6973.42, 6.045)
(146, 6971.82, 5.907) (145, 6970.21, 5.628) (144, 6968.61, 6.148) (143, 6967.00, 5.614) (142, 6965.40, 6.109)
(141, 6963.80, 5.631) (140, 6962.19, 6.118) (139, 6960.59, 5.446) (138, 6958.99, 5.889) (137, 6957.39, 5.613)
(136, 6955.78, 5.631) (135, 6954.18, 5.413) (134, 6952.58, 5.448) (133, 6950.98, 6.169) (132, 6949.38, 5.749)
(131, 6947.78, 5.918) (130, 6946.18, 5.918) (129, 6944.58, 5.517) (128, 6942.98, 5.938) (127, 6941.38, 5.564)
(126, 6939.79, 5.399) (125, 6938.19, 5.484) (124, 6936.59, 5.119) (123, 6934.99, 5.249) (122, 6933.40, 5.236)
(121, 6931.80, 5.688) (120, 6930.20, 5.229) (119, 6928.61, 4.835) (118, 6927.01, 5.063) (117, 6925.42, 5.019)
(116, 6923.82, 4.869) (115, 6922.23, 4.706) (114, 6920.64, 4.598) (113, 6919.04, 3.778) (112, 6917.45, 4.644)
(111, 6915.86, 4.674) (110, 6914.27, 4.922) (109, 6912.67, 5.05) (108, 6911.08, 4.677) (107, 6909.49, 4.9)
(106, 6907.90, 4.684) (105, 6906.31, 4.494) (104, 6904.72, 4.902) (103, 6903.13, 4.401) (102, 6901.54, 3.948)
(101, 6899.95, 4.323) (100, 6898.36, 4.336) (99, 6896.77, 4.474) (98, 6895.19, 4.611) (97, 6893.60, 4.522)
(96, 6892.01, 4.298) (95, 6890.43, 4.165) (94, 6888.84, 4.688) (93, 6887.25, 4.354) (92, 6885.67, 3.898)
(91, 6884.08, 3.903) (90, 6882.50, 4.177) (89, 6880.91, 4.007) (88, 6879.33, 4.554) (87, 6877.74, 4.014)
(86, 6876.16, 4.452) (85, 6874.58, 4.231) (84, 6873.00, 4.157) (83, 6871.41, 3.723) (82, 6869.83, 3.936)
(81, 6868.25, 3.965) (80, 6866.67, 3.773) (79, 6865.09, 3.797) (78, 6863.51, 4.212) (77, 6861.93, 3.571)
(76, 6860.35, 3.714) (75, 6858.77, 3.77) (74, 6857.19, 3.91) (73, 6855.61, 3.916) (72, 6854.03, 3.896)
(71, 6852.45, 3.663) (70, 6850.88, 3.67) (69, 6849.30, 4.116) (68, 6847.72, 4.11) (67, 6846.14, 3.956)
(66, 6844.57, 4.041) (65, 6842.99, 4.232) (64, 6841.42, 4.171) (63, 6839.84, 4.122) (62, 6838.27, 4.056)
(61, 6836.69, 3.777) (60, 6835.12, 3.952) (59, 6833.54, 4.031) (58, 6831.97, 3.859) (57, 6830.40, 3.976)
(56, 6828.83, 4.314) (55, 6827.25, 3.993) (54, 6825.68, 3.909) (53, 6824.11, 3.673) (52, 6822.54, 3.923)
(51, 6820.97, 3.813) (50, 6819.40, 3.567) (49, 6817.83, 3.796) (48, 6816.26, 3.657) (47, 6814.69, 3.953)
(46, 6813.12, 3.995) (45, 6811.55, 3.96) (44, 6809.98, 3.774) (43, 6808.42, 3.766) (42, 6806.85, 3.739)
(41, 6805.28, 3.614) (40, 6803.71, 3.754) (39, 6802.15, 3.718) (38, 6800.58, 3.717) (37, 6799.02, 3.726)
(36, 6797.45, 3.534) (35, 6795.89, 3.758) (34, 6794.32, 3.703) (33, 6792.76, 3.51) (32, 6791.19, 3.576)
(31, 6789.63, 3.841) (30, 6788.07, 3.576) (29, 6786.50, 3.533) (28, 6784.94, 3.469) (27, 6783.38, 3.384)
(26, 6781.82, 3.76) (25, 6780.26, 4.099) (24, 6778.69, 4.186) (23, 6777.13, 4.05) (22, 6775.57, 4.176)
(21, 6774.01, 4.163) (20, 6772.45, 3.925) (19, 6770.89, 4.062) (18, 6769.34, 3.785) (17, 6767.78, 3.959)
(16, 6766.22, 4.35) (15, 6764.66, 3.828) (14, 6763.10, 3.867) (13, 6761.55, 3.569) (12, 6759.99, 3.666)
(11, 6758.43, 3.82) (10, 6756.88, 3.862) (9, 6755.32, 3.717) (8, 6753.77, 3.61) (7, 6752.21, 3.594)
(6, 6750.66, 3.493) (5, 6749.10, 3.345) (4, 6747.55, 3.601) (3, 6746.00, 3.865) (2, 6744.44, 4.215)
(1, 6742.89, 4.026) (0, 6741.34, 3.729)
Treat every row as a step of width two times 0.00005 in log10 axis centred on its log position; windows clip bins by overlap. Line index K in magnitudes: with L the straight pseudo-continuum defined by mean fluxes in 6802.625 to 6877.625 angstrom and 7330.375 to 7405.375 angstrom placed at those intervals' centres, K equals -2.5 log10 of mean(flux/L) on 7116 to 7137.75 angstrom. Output 0.428 mag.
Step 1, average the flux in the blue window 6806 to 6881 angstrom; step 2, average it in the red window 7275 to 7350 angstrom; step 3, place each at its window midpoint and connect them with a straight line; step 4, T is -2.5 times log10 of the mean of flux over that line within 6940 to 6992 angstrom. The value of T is -0.19 mag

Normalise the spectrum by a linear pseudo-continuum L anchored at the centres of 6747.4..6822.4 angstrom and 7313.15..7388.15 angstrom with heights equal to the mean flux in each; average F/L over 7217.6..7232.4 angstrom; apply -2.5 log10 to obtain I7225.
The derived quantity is 0.32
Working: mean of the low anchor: 3.77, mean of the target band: 5.61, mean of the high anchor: 8.61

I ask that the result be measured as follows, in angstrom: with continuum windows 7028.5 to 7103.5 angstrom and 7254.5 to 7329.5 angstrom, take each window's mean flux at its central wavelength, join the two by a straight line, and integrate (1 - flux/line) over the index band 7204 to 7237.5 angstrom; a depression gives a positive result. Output 7.7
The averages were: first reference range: 6.14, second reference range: 7.46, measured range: 5.42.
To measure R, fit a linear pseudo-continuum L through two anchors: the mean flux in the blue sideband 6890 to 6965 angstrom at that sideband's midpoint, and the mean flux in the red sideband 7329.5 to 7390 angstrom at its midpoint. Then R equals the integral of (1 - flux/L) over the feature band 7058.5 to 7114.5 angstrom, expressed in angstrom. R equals 10.0 angstrom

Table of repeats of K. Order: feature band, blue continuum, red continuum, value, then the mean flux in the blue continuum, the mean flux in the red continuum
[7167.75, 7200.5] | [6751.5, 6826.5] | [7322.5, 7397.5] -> 0.376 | 3.79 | 8.75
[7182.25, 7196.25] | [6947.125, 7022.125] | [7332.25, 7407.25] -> 0.370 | 6.18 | 8.91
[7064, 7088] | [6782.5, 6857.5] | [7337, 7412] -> 0.068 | 3.83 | 8.96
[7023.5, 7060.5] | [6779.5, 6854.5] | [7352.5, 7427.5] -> -0.223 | 3.83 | 9.08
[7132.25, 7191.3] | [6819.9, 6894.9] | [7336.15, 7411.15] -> 0.445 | 4.02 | 8.96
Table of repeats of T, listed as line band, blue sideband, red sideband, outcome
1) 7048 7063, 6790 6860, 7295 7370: -0.08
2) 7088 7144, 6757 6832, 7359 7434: 0.40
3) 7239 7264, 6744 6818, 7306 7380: 0.19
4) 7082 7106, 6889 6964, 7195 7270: 0.14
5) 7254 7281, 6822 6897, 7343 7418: 0.16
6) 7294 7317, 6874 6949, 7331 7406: 0.05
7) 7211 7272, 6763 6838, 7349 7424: 0.26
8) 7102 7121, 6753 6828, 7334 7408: 0.24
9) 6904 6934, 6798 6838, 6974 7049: 0.12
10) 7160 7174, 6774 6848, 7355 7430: 0.46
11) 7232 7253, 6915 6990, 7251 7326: 0.15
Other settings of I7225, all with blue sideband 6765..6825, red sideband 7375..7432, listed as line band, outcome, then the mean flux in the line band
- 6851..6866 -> 0.15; 3.82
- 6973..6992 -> -0.13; 6.17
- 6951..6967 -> -0.09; 5.72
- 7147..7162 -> 0.48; 4.5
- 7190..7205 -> 0.40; 5.12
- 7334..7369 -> 0.02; 8.64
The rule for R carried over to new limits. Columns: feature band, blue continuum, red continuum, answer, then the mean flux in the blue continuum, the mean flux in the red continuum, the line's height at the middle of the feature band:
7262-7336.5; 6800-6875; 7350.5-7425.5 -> 5.65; 3.89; 9.07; 8.23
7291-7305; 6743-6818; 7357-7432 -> 1.08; 3.79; 9.13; 8.29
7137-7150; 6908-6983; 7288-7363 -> 5.21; 5.46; 8.19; 6.88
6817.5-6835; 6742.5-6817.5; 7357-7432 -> 1.21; 3.79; 9.13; 4.19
